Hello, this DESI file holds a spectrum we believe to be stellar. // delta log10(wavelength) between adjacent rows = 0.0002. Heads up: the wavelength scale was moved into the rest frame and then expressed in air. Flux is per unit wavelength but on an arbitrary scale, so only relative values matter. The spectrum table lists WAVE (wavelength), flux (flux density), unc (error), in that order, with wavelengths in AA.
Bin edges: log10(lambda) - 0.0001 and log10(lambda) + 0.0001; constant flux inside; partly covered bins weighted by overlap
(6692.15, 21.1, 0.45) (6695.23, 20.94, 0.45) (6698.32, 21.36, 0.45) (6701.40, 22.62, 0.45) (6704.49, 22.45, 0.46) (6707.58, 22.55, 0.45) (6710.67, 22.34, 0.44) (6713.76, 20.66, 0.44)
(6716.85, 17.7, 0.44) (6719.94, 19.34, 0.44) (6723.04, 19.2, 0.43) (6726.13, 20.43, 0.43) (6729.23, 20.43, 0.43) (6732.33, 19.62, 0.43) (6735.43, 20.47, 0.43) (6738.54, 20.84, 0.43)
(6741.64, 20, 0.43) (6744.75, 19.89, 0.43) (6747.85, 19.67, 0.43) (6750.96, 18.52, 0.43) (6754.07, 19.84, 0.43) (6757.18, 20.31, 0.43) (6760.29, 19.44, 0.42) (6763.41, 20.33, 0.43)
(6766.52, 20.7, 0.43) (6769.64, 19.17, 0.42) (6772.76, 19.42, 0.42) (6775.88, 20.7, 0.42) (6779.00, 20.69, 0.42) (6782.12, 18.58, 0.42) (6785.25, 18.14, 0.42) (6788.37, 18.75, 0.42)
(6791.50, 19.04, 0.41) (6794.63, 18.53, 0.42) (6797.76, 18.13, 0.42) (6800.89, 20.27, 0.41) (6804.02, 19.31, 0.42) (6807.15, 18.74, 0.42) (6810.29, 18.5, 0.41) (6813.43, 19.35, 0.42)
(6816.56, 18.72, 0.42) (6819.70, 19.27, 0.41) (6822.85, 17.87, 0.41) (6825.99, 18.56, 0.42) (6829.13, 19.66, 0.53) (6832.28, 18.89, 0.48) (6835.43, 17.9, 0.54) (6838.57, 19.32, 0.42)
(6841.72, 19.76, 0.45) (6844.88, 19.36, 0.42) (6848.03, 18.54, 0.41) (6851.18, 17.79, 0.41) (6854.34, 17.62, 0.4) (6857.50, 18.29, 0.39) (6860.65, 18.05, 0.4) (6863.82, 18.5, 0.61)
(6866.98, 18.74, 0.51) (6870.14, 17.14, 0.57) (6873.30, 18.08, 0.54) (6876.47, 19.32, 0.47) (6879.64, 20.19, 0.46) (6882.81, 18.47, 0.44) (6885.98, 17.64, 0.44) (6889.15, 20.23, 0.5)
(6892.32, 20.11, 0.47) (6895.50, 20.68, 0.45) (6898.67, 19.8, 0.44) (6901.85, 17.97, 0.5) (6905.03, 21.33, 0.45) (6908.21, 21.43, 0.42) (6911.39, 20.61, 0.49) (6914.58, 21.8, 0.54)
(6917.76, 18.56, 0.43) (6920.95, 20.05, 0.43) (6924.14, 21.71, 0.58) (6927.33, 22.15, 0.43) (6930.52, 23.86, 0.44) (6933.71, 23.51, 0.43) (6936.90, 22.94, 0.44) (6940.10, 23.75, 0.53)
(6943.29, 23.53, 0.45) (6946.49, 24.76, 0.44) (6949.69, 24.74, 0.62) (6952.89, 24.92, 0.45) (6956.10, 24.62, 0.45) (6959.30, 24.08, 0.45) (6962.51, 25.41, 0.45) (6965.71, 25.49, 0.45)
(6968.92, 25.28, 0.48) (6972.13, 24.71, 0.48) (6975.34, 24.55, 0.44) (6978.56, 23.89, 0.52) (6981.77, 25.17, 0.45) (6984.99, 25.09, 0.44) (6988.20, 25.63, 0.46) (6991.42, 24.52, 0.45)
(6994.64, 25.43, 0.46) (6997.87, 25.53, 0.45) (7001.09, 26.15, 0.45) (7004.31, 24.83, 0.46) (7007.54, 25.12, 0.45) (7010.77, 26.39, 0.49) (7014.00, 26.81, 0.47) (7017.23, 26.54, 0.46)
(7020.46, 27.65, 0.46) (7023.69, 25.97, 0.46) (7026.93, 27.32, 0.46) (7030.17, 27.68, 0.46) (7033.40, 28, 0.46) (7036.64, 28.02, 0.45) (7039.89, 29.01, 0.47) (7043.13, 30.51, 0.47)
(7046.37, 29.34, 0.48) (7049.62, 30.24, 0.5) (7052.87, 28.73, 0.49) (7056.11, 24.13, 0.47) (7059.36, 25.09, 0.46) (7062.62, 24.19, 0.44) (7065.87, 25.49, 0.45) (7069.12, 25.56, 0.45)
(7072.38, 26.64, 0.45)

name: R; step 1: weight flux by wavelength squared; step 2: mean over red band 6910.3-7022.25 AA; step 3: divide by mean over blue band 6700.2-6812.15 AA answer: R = 1.30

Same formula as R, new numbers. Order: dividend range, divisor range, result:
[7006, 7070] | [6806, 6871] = 1.54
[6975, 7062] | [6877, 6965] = 1.25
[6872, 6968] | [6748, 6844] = 1.18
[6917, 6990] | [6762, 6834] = 1.30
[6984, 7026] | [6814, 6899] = 1.43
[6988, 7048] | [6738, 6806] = 1.48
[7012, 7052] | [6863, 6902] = 1.54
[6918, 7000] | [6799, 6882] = 1.33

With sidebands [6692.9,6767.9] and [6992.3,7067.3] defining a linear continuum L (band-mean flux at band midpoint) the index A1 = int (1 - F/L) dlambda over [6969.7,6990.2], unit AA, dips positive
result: 0.7 AA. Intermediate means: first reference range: 20.4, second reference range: 26.9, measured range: 24.9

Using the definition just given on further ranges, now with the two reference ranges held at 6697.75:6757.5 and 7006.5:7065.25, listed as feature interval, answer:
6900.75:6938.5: 5.1 AA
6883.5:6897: 2.5 AA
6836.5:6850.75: 2.4 AA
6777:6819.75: 5.8 AA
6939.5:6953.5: 0.5 AA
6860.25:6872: 2.7 AA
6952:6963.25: 0.4 AA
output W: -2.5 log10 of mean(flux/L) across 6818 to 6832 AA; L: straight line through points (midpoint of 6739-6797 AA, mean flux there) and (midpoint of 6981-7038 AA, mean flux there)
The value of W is 0.12 mag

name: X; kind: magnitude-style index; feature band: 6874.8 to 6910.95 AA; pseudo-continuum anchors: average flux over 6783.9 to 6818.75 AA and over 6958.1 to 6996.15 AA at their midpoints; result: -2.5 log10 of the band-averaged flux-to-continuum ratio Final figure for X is 0.12 mag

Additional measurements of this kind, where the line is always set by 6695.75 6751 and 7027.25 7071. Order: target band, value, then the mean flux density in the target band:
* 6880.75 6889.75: 0.27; 18.7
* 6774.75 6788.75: 0.12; 19.4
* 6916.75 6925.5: 0.22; 20.2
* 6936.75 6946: 0.07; 23.6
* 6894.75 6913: 0.20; 20.3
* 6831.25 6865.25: 0.24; 18.5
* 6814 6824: 0.20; 18.7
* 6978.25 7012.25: 0.04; 25.3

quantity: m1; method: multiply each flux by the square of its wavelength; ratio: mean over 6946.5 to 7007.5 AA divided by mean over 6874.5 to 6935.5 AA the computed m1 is 1.25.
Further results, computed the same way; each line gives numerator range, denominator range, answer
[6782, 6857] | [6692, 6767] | 0.94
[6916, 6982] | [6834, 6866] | 1.32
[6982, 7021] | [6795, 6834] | 1.44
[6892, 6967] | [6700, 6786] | 1.18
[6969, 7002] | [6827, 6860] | 1.40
